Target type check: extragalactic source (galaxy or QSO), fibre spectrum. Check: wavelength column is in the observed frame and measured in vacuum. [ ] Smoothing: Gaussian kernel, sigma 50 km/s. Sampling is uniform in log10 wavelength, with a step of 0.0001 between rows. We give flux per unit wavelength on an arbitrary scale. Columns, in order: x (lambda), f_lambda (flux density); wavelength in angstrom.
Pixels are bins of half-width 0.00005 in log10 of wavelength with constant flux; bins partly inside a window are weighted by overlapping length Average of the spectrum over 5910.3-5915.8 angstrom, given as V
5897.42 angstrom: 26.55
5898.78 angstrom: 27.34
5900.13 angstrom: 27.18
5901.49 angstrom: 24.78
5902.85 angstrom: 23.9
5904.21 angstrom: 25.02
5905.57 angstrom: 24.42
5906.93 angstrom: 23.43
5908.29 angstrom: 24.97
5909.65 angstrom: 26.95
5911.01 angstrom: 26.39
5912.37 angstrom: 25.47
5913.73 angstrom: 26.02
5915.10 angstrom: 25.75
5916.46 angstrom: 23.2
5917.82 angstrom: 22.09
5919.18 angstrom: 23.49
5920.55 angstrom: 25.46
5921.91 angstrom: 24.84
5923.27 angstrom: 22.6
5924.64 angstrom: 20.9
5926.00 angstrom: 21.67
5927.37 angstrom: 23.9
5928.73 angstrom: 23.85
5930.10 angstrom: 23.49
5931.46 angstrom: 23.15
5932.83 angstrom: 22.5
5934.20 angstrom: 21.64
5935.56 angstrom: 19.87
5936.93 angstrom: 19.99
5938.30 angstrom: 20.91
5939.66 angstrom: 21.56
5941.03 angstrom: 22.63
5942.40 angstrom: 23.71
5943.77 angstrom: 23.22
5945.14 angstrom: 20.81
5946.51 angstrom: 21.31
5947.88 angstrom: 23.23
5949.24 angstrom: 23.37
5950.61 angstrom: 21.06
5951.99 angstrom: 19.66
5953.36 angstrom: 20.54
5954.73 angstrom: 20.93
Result 25.9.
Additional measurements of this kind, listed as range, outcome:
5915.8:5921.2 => 23.5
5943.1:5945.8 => 22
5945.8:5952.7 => 21.7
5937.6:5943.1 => 22.2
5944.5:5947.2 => 21.1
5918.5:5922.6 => 24.6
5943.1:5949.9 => 22.4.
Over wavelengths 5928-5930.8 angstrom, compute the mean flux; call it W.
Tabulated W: 23.7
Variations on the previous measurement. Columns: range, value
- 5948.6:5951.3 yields 22.2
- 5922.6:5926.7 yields 21.7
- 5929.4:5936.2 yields 22.1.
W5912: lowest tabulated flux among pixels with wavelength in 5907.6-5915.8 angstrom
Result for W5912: 24.97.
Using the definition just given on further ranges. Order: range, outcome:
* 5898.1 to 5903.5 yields 23.9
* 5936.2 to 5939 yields 19.99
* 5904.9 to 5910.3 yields 23.43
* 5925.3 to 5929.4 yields 21.67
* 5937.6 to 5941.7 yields 20.91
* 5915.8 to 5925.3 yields 20.9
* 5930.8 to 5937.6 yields 19.87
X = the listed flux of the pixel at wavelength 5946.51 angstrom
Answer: 21.31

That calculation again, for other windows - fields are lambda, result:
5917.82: 22.09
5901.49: 24.78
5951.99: 19.66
